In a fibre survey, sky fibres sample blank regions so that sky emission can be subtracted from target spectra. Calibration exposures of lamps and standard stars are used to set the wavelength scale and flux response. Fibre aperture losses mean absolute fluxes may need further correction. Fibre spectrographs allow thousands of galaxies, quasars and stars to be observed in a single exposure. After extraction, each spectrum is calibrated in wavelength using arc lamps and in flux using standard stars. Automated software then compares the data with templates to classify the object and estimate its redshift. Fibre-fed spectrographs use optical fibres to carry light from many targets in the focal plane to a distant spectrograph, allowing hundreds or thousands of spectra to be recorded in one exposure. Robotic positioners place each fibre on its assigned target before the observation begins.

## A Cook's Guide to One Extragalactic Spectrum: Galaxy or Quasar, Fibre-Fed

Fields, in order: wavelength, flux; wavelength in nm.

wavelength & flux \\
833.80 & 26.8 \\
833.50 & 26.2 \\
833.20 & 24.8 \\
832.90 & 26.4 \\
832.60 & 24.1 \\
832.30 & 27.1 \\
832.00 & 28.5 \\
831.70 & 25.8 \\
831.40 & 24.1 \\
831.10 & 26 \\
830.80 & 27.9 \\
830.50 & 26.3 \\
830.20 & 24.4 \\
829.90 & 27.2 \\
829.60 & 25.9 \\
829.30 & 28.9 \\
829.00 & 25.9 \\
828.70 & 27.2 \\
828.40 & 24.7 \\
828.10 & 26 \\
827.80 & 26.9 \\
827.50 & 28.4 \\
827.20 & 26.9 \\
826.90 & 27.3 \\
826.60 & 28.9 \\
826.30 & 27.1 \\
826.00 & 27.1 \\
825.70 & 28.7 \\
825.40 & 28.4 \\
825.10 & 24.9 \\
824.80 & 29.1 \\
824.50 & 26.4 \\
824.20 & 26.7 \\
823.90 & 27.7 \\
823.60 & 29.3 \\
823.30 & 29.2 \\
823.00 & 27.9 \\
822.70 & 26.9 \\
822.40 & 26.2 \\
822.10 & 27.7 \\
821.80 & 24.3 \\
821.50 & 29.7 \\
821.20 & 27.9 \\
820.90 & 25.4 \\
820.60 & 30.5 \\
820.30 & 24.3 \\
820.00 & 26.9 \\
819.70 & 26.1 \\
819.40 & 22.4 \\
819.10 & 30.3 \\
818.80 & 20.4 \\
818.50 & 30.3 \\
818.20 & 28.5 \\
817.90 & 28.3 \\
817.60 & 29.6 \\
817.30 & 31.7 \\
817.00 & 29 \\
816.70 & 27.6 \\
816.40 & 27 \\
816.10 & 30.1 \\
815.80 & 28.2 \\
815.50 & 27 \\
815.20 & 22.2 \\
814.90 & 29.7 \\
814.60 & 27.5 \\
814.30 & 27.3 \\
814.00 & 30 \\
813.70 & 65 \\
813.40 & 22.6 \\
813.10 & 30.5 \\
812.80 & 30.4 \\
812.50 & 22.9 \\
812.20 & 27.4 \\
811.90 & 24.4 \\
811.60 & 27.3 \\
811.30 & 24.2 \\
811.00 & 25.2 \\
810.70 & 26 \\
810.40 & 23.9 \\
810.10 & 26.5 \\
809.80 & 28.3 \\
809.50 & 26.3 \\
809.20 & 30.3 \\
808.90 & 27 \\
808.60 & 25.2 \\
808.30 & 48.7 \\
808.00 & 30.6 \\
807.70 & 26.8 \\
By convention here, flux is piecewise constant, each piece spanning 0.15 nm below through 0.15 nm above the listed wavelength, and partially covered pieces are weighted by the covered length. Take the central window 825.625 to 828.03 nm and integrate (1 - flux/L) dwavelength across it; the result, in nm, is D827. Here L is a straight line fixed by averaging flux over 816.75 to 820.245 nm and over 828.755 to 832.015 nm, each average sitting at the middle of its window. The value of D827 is -0.08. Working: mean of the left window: 27.5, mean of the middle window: 27.6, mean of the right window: 26.4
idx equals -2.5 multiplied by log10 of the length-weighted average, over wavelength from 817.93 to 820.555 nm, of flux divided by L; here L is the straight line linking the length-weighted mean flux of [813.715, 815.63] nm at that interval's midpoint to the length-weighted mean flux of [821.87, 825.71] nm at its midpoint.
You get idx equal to 0.09 mag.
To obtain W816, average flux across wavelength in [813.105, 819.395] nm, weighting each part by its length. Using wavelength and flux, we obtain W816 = 29.5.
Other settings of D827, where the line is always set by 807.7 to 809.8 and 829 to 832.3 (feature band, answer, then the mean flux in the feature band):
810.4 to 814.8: 0.13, 29.2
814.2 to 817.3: 0.17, 27.8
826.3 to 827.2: -0.02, 27.7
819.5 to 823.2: 0.18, 27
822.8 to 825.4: 0.01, 27.7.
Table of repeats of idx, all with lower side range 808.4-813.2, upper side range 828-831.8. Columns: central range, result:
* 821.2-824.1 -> -0.05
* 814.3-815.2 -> -0.03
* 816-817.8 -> -0.10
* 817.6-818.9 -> -0.04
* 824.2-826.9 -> -0.05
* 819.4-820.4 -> 0.05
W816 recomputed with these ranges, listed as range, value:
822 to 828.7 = 27.4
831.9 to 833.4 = 26.1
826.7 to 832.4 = 26.6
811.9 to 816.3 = 29.8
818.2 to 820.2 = 26.2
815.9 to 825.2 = 27.5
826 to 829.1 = 27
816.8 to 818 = 29.6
